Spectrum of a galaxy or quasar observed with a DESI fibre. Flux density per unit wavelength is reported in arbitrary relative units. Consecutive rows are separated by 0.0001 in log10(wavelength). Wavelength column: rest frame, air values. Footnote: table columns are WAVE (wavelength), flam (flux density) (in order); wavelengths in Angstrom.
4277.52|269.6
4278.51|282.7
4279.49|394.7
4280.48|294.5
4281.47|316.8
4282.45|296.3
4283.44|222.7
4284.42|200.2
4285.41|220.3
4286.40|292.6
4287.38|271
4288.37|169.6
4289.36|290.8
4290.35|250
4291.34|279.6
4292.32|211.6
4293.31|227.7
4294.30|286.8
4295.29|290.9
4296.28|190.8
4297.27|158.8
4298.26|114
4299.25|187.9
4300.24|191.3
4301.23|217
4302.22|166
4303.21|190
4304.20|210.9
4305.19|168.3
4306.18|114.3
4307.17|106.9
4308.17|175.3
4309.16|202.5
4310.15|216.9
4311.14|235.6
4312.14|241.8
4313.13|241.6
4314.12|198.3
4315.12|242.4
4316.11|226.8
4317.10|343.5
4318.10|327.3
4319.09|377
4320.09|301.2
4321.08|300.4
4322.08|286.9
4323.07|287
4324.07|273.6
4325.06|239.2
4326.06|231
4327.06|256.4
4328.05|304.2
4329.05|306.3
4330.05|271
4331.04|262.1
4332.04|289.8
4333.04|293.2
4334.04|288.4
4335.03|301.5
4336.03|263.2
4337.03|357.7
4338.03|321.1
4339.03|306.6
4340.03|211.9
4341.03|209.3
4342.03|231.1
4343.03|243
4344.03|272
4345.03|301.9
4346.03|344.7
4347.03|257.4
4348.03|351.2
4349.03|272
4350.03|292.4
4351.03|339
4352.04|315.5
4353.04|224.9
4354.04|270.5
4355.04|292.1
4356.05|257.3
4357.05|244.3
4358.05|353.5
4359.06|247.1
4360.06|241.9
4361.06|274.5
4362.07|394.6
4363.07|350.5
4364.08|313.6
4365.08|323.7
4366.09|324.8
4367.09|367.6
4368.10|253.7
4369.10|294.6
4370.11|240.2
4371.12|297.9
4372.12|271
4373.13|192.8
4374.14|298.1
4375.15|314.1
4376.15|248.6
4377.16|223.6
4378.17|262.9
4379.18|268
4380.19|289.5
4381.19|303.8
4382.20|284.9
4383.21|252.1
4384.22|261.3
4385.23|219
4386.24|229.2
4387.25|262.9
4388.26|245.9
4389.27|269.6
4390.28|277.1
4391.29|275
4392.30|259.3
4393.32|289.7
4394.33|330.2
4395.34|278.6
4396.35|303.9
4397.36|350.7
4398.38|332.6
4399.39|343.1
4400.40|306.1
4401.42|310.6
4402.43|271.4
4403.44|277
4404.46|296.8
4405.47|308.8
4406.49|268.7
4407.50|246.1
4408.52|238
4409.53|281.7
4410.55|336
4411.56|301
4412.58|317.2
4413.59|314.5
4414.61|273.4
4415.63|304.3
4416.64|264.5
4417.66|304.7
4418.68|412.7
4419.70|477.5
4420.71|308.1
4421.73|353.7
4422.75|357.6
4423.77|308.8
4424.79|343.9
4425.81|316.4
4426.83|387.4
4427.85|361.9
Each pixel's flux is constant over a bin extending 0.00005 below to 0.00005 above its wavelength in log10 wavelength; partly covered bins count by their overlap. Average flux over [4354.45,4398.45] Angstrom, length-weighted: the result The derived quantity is 283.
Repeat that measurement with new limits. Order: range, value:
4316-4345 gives 283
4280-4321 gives 232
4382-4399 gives 278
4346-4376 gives 293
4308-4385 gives 279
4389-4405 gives 299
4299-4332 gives 241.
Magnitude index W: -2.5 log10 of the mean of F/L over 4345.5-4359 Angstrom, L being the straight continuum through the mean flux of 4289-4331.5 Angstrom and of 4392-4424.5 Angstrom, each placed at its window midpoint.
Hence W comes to -0.091 mag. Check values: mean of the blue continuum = 237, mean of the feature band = 292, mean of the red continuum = 311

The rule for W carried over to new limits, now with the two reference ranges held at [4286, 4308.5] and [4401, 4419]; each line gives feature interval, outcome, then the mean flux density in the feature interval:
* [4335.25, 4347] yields -0.155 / 278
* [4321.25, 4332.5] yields -0.191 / 274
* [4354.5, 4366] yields -0.172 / 300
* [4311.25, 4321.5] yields -0.245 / 278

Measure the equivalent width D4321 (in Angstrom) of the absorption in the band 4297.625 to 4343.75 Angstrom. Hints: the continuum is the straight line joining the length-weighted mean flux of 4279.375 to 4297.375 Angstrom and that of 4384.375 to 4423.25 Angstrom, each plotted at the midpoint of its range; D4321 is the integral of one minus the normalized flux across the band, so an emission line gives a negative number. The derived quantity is 3.8 Angstrom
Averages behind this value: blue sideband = 255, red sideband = 300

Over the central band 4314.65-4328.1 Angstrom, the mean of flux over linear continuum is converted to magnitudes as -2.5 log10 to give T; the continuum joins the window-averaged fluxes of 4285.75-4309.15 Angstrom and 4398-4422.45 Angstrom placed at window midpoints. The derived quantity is -0.239 mag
